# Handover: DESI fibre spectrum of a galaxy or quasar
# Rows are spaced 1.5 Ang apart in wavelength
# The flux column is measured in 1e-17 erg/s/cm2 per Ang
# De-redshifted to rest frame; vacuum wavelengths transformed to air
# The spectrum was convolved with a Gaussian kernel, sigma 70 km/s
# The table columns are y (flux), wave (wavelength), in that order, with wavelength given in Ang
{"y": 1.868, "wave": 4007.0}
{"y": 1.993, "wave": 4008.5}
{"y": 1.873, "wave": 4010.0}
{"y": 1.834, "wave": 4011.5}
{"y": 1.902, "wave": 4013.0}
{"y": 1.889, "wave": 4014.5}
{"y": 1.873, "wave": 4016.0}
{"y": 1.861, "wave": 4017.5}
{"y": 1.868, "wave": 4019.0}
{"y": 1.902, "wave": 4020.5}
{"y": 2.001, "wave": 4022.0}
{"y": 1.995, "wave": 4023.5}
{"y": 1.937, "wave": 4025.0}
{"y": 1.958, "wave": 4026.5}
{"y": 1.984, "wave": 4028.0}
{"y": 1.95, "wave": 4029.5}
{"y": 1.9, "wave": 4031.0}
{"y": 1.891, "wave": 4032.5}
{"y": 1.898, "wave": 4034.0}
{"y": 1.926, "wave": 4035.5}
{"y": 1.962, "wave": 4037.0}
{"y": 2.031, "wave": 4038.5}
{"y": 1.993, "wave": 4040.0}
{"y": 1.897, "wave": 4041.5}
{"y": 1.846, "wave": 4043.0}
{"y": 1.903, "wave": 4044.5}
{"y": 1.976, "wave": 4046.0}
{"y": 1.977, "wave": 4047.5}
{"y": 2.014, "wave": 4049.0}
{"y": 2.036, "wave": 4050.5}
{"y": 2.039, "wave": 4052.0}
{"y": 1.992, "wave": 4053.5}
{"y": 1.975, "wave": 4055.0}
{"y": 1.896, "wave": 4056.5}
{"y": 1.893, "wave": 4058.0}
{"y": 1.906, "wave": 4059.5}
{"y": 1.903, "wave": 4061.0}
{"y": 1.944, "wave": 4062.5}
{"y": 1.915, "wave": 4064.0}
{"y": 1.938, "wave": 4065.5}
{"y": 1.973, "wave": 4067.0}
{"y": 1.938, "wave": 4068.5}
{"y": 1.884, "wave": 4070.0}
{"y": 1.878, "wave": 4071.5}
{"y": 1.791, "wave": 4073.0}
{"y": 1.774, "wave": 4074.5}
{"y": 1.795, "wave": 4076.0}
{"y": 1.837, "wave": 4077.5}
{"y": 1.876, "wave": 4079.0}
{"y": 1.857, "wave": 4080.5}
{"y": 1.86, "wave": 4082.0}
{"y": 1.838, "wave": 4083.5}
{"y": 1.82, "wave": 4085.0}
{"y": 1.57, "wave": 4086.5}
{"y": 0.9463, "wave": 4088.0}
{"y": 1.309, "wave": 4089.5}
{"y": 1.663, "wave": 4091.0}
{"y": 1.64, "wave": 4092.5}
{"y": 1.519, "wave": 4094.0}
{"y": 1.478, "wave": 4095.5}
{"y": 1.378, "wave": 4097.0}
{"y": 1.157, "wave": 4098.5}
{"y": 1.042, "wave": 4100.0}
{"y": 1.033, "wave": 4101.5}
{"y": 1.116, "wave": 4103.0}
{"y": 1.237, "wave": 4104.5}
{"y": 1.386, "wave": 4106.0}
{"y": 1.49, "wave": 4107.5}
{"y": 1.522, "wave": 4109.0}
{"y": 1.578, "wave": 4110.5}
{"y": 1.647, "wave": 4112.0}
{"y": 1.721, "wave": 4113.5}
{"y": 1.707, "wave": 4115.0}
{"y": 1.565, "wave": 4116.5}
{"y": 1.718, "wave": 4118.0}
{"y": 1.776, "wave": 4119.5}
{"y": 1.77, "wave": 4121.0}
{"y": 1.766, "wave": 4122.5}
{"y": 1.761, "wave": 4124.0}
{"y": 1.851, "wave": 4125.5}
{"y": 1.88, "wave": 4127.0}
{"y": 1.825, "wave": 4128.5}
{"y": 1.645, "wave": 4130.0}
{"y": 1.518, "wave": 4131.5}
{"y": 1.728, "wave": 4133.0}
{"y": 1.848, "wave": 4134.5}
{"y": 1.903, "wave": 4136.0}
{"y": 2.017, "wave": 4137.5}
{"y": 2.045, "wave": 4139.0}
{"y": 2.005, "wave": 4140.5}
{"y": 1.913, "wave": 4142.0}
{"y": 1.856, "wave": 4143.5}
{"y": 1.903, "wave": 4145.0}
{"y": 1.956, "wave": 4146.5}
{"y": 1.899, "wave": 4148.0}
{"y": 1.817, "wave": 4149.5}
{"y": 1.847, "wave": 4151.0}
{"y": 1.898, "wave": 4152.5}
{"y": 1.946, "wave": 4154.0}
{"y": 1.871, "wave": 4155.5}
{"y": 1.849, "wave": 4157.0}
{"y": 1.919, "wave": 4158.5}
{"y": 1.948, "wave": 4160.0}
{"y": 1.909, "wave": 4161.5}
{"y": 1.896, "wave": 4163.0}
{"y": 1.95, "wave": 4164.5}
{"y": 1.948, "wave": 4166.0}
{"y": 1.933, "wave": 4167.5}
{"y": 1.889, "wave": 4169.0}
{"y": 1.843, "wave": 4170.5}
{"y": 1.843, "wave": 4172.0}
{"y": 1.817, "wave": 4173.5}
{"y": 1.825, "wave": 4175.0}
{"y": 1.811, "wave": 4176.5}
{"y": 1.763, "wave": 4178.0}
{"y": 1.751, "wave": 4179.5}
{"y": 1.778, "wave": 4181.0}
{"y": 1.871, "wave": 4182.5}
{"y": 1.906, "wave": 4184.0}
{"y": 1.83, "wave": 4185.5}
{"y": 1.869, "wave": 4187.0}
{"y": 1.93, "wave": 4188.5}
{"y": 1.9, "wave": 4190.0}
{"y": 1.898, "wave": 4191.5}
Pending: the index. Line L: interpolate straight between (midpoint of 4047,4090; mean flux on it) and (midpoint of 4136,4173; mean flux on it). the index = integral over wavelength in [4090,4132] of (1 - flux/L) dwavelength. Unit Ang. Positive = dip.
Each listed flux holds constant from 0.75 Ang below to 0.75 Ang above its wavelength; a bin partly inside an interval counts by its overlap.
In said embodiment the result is 7.4 Ang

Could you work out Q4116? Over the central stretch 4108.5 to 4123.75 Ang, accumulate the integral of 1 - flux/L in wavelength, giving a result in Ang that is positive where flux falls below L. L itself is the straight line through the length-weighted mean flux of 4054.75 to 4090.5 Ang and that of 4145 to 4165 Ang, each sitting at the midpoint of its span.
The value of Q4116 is 1.4 Ang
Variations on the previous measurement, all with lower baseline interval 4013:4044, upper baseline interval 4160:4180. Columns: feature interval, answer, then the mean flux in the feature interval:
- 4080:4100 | 4.0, 1.52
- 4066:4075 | 0.1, 1.88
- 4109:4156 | 1.8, 1.81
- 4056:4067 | 0.0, 1.92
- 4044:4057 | -0.4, 1.98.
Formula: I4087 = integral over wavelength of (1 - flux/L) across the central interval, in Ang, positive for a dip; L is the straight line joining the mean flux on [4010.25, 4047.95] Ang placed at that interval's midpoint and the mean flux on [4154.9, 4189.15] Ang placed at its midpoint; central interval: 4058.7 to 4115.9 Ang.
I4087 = 8.2 Ang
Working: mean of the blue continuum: 1.93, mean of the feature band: 1.63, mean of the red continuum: 1.87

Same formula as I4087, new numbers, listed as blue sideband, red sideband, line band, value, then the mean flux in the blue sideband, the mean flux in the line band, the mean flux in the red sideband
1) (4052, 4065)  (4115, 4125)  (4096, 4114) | 4.3 Ang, 1.93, 1.36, 1.73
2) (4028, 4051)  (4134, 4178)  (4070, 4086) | 0.8 Ang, 1.95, 1.83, 1.9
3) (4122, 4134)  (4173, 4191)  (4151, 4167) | -1.0 Ang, 1.75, 1.91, 1.84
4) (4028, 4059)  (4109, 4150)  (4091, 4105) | 4.1 Ang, 1.95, 1.31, 1.8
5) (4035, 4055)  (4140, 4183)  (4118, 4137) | 1.3 Ang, 1.97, 1.77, 1.88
